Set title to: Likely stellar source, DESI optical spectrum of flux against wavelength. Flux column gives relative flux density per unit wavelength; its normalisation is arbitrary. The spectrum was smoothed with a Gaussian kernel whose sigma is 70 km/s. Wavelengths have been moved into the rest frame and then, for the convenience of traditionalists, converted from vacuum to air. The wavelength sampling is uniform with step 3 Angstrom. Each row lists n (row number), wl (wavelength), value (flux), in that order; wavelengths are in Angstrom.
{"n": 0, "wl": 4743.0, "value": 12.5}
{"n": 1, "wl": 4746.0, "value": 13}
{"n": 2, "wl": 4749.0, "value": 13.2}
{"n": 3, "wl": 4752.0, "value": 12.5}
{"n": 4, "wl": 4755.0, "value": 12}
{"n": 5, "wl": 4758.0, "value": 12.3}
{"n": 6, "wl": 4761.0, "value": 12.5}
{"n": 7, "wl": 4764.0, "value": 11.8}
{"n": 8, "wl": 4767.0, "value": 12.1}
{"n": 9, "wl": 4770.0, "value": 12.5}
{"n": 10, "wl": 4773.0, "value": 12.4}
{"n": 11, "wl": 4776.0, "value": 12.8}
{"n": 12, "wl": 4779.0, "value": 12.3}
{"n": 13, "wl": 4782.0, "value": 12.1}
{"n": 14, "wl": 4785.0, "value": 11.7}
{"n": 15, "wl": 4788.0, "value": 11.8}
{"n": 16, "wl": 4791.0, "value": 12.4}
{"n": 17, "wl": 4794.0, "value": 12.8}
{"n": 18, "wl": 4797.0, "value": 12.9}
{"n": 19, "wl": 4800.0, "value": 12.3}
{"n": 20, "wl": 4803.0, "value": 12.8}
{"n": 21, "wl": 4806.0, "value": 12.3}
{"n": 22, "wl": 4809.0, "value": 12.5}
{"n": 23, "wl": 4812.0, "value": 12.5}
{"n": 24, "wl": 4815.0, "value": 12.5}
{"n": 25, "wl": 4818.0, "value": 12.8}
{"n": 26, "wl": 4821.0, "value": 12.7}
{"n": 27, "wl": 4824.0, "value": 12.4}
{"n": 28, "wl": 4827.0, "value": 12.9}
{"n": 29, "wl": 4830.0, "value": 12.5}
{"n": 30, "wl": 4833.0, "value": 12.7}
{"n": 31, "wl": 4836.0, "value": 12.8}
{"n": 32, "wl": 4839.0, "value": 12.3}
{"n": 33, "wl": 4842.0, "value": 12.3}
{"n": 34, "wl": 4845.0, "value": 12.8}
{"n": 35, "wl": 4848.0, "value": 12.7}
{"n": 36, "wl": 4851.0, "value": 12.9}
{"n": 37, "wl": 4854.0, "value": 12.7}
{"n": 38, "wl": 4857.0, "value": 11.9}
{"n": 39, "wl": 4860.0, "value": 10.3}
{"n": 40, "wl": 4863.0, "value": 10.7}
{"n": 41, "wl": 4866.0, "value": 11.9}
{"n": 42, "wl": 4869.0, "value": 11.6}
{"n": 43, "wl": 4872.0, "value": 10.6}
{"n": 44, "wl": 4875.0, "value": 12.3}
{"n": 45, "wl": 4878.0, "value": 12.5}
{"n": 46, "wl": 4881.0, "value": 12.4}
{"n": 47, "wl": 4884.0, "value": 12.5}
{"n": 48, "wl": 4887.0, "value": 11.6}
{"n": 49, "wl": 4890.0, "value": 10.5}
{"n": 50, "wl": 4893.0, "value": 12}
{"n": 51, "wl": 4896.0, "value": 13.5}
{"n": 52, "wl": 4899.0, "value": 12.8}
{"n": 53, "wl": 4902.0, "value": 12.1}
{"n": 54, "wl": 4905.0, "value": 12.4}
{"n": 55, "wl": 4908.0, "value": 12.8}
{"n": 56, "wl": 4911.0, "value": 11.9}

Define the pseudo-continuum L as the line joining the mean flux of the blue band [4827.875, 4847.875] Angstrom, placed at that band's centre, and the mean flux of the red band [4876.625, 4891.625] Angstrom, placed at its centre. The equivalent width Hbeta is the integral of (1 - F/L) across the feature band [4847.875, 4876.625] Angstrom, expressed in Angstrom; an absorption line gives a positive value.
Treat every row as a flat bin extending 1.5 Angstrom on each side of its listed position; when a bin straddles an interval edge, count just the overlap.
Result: 1.2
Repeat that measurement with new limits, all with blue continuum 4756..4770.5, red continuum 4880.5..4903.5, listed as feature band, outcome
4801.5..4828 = -0.9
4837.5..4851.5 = -0.5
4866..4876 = 0.5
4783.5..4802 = -0.2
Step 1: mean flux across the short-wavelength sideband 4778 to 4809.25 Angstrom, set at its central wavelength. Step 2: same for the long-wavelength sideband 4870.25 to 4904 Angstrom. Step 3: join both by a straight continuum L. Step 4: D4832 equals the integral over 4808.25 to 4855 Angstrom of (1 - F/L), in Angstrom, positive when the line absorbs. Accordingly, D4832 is -1.49 Angstrom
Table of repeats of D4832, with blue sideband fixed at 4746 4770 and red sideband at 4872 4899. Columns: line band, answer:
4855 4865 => 0.9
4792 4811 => -0.5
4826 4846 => -0.6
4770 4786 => 0.1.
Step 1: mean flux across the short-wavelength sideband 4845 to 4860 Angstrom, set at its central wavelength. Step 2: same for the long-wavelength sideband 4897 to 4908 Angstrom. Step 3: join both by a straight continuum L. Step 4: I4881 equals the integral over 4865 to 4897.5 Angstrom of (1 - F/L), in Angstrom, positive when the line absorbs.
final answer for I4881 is 1.3 Angstrom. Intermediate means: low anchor 12.3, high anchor 12.5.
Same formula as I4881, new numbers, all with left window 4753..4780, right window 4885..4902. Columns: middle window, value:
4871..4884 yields 0.06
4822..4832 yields -0.33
